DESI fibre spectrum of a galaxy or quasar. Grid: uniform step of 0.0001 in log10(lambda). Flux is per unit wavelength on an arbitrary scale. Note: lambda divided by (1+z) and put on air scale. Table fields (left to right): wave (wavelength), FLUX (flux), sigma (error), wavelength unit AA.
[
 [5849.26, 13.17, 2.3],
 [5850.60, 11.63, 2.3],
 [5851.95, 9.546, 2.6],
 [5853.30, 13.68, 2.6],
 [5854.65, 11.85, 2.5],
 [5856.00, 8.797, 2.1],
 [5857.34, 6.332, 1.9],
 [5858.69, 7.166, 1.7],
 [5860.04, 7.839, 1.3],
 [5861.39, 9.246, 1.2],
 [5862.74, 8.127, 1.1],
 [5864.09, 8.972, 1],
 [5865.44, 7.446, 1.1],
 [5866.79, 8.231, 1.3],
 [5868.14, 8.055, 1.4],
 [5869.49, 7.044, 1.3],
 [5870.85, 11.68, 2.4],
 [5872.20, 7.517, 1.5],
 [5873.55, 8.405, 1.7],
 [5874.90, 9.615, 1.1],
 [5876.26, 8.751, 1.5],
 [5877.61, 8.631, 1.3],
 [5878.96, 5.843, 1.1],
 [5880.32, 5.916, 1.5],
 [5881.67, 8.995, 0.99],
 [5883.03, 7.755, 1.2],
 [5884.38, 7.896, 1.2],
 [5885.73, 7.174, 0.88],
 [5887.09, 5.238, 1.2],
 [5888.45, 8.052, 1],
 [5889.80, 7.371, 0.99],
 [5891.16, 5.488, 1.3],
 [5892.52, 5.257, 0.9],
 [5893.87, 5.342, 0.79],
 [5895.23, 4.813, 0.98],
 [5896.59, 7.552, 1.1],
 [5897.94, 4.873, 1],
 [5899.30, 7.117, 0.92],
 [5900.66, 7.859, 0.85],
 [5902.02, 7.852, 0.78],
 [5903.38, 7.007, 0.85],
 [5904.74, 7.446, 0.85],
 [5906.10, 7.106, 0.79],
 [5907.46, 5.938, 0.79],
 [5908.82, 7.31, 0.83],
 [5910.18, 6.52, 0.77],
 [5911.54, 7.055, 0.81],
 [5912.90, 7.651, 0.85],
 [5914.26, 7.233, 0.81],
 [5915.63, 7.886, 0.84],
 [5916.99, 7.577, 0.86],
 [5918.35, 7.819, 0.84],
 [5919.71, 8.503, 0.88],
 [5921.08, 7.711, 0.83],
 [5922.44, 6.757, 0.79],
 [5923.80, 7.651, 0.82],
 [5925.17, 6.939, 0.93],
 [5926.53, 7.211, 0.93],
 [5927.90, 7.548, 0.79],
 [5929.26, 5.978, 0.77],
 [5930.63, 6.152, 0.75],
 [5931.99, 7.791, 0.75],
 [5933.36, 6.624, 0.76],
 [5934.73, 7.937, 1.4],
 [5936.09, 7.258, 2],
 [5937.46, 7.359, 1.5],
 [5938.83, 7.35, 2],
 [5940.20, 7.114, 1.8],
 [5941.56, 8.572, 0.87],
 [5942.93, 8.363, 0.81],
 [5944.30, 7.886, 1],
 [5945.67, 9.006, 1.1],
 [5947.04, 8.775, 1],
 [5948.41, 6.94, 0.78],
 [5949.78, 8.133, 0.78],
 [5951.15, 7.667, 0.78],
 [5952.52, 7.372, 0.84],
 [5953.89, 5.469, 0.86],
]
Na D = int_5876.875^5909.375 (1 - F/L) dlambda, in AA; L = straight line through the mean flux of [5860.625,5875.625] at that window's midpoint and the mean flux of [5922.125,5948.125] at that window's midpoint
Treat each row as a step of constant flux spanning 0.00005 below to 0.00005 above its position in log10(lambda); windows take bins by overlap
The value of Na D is 5.3 AA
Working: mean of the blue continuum 8.57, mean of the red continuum 7.49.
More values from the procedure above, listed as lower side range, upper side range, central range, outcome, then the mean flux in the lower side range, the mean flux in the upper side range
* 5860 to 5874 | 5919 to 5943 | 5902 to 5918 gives 1.05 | 8.44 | 7.35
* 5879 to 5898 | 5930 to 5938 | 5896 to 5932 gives -1.31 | 6.58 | 7.19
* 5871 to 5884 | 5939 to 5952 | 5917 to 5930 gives 1.11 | 8.09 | 8.01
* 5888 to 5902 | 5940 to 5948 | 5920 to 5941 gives 1.59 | 6.42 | 8.31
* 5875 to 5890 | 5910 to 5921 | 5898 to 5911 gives 0.93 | 7.51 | 7.58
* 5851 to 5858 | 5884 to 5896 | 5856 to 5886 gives 0.61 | 10.1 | 6.26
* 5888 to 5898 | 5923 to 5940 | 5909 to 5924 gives -1.62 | 6.13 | 7.14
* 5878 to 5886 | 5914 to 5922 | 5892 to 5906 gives 1.85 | 7.32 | 7.78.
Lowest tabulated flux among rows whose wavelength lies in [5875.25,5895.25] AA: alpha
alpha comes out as 4.813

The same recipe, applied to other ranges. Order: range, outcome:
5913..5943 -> 5.978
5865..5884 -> 5.843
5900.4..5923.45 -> 5.938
